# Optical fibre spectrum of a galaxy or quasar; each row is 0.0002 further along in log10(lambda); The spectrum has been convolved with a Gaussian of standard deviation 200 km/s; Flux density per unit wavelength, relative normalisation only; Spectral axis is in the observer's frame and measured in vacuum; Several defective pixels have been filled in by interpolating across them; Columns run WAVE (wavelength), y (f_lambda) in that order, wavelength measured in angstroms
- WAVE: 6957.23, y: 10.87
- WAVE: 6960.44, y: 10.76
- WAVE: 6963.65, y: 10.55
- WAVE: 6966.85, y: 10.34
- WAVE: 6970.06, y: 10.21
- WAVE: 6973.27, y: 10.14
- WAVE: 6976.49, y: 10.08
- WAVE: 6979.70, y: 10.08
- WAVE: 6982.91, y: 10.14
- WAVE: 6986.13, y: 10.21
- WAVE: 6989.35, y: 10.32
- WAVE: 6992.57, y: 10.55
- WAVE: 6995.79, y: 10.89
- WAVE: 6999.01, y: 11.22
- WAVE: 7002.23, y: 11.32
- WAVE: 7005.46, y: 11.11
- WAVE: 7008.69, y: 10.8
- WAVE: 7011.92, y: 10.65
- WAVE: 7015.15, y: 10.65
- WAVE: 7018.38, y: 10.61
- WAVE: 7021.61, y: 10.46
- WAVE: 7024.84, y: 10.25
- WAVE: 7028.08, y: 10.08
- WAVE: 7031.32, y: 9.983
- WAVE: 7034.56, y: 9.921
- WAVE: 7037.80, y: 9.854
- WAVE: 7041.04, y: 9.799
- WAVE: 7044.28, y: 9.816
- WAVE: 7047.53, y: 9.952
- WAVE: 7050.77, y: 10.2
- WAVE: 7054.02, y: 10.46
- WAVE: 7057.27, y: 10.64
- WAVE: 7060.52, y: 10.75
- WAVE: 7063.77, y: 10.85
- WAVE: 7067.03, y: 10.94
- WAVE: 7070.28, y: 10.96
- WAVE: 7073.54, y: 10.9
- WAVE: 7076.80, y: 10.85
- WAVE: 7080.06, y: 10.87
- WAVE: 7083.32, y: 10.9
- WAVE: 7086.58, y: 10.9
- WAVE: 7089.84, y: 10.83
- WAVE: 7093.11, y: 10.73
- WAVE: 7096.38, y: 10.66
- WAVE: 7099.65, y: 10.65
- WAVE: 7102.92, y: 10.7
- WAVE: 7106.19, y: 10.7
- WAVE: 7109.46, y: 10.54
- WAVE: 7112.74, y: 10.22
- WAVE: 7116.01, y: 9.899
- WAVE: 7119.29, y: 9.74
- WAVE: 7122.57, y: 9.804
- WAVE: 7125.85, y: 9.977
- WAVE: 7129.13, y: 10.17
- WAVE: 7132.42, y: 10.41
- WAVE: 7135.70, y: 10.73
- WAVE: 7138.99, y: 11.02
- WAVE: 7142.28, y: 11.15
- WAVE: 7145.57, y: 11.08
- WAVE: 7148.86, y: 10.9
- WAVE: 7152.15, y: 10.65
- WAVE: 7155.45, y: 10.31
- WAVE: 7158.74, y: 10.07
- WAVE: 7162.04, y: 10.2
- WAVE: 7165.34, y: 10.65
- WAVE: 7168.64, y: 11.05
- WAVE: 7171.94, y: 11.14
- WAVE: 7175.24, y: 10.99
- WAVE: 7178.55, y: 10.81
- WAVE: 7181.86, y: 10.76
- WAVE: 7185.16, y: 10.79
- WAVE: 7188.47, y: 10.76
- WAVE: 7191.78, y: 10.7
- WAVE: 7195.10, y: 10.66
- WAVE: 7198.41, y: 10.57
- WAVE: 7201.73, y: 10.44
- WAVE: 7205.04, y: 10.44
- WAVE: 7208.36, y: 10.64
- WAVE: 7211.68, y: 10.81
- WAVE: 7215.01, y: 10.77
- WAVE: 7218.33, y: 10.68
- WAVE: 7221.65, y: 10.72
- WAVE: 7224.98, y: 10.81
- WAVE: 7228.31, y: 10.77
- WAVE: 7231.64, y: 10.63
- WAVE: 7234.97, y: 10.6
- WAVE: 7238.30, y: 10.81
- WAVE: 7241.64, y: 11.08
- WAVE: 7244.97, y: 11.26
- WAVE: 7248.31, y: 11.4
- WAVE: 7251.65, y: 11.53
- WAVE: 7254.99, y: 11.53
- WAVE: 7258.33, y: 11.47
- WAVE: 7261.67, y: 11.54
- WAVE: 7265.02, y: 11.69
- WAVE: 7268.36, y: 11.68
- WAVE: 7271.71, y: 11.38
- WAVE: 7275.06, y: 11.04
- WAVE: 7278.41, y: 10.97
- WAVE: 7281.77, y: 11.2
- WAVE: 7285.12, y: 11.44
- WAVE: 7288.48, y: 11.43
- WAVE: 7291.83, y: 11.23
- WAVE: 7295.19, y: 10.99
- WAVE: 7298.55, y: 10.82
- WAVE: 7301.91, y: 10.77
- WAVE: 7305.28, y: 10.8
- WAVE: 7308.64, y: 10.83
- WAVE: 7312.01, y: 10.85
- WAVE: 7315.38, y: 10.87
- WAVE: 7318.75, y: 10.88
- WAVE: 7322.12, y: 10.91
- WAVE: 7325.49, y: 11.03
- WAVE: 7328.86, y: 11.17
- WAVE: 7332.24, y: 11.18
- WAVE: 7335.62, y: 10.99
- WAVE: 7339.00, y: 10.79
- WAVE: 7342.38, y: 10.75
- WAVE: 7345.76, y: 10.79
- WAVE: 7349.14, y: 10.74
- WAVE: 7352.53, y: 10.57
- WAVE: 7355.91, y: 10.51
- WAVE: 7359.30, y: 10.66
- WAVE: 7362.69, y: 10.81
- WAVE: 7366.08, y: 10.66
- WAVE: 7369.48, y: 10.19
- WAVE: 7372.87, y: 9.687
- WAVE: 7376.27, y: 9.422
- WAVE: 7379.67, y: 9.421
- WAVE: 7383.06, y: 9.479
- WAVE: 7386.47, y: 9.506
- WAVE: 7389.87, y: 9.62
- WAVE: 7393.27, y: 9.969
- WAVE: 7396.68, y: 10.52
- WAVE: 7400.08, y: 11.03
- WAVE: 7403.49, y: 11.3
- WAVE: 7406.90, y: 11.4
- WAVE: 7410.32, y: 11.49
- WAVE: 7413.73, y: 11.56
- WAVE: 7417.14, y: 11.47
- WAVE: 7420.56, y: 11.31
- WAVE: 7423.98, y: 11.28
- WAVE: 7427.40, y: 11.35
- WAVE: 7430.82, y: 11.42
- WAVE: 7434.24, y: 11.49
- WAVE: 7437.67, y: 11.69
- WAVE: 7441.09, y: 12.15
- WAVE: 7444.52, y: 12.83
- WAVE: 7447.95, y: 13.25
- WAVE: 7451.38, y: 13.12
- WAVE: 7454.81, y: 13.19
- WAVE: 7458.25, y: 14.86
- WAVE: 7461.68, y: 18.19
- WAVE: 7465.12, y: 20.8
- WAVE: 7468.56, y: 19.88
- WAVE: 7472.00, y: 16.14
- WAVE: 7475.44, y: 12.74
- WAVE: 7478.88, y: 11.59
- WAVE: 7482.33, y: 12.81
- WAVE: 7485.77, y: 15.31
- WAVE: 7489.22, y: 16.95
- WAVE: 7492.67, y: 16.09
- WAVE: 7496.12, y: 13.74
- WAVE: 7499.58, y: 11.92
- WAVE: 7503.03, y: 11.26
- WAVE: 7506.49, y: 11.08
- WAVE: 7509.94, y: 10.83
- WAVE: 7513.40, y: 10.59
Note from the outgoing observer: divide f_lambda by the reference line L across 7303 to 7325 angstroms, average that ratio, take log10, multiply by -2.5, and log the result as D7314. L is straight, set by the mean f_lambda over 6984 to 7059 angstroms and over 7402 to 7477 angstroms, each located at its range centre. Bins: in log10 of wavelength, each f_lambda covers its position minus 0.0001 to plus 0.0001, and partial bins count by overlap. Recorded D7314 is 0.149 mag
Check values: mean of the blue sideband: 10.4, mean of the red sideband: 13.3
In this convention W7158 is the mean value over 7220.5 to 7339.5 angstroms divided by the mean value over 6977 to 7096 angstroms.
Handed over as 1.1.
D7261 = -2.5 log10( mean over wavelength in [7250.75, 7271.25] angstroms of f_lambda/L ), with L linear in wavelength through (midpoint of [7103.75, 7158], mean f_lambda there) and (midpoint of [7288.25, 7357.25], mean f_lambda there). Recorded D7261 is -0.08 mag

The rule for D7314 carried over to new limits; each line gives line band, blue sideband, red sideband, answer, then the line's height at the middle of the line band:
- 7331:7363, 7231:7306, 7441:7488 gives 0.18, 12.7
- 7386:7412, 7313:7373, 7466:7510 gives 0.13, 12.1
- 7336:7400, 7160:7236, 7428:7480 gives 0.26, 13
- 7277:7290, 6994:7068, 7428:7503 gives 0.13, 12.6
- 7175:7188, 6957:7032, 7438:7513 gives 0.10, 11.9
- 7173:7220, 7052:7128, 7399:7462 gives 0.04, 11.1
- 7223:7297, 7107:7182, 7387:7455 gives -0.03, 10.9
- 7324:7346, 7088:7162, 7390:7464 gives 0.07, 11.6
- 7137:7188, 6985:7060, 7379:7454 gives 0.00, 10.7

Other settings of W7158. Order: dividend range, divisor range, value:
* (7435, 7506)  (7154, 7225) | 1.34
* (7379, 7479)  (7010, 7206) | 1.19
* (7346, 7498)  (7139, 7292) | 1.13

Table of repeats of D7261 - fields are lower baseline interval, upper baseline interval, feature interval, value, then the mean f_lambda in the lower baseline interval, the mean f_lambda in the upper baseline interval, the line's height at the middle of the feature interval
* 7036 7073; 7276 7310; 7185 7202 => 0.01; 10.4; 11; 10.8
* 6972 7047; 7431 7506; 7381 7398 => 0.35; 10.4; 14.2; 13.5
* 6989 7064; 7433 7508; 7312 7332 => 0.18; 10.5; 14.2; 12.9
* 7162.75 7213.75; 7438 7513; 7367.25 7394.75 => 0.32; 10.7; 14.1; 13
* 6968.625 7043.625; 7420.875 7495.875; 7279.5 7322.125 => 0.16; 10.4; 14.1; 12.8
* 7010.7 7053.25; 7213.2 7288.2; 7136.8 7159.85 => -0.01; 10.2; 11.1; 10.7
